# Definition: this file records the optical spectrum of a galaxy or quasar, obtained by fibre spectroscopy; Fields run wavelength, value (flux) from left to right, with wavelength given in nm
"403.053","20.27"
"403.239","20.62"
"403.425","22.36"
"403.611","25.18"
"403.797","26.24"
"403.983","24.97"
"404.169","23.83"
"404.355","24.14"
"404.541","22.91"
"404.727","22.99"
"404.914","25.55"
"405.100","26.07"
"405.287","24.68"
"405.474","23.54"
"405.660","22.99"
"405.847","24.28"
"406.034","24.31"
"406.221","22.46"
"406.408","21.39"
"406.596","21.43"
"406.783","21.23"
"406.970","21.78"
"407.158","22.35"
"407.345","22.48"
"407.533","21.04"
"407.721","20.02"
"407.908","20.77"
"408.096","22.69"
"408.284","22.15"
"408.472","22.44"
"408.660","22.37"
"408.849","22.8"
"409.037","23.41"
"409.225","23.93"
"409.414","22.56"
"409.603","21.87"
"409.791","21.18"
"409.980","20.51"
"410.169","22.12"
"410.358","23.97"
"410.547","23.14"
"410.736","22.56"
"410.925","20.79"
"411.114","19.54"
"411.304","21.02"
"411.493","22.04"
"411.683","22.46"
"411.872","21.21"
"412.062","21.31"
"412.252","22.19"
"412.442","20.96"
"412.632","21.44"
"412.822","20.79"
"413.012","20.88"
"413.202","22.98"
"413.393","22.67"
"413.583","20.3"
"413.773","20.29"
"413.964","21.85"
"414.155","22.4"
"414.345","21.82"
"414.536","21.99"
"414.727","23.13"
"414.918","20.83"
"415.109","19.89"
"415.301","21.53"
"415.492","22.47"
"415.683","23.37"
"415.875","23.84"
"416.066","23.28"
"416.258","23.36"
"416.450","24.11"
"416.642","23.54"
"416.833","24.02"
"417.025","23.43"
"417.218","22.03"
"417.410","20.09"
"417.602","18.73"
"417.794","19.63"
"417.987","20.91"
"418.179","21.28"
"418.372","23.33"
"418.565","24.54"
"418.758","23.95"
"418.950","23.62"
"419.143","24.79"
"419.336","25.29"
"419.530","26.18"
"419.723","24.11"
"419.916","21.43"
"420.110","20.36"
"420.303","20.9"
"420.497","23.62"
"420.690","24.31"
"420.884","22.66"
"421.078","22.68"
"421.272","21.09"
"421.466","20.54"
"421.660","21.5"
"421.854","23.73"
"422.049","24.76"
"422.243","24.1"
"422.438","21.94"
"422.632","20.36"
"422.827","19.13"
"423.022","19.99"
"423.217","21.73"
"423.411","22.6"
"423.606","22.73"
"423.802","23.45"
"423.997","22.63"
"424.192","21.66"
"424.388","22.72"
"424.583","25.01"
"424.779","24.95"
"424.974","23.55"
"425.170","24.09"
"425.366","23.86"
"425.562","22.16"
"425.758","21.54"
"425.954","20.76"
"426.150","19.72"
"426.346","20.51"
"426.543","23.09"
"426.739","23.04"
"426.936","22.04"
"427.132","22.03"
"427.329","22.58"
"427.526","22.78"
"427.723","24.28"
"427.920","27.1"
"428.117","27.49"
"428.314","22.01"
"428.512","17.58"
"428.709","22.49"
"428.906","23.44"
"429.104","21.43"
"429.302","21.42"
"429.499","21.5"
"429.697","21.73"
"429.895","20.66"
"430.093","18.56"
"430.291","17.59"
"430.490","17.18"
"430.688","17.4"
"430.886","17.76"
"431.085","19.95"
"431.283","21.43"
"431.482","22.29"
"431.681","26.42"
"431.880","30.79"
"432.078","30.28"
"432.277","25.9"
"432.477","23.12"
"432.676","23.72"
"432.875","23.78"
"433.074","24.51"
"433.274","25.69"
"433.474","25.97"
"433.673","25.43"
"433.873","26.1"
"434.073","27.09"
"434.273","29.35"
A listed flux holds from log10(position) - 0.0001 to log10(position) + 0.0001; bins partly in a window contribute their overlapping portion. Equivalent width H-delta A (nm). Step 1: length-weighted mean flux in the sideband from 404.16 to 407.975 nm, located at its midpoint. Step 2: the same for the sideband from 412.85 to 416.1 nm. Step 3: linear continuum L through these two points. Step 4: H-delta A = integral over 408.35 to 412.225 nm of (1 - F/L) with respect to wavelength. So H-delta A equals 0.06 nm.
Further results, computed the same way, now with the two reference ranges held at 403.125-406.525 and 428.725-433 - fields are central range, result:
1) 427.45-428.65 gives -0.06 nm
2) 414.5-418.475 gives 0.16 nm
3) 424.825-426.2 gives 0.01 nm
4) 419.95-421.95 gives 0.06 nm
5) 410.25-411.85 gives 0.10 nm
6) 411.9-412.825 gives 0.08 nm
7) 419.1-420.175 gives -0.04 nm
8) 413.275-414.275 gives 0.07 nm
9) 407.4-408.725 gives 0.11 nm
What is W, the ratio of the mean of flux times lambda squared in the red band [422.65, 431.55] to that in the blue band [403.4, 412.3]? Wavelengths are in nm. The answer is 1.1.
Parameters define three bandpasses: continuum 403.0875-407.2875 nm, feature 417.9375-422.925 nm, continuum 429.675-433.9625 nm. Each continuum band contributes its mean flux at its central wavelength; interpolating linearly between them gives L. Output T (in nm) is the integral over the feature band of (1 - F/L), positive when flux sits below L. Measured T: 0.092 nm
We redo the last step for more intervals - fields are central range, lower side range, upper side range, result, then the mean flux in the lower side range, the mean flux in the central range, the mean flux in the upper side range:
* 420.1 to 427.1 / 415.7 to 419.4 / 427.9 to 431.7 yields -0.13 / 22.8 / 22.3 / 21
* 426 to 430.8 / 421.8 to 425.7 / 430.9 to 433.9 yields 0.46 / 22.7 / 21.5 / 24.8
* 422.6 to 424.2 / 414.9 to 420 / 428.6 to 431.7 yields 0.01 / 22.8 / 21.6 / 20.5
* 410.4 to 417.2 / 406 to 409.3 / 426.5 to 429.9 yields 0.07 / 22.1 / 22.1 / 22.6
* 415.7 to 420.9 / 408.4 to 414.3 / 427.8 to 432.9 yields -0.19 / 21.9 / 22.9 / 22.4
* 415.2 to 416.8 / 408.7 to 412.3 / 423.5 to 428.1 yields -0.06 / 22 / 23.2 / 23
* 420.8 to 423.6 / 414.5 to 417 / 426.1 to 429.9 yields 0.08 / 22.8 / 21.9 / 22.4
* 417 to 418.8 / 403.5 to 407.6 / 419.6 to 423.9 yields 0.07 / 23.5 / 21.7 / 22.2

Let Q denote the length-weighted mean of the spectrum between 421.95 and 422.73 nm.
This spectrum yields 22.8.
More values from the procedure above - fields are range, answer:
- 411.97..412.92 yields 21.3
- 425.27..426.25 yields 21.6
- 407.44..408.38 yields 21.3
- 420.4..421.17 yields 23.3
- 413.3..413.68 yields 21.5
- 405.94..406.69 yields 22.4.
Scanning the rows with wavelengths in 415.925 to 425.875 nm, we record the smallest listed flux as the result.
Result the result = 18.73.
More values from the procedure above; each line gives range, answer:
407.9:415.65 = 19.54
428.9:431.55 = 17.18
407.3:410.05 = 20.02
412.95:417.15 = 19.89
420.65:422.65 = 20.36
